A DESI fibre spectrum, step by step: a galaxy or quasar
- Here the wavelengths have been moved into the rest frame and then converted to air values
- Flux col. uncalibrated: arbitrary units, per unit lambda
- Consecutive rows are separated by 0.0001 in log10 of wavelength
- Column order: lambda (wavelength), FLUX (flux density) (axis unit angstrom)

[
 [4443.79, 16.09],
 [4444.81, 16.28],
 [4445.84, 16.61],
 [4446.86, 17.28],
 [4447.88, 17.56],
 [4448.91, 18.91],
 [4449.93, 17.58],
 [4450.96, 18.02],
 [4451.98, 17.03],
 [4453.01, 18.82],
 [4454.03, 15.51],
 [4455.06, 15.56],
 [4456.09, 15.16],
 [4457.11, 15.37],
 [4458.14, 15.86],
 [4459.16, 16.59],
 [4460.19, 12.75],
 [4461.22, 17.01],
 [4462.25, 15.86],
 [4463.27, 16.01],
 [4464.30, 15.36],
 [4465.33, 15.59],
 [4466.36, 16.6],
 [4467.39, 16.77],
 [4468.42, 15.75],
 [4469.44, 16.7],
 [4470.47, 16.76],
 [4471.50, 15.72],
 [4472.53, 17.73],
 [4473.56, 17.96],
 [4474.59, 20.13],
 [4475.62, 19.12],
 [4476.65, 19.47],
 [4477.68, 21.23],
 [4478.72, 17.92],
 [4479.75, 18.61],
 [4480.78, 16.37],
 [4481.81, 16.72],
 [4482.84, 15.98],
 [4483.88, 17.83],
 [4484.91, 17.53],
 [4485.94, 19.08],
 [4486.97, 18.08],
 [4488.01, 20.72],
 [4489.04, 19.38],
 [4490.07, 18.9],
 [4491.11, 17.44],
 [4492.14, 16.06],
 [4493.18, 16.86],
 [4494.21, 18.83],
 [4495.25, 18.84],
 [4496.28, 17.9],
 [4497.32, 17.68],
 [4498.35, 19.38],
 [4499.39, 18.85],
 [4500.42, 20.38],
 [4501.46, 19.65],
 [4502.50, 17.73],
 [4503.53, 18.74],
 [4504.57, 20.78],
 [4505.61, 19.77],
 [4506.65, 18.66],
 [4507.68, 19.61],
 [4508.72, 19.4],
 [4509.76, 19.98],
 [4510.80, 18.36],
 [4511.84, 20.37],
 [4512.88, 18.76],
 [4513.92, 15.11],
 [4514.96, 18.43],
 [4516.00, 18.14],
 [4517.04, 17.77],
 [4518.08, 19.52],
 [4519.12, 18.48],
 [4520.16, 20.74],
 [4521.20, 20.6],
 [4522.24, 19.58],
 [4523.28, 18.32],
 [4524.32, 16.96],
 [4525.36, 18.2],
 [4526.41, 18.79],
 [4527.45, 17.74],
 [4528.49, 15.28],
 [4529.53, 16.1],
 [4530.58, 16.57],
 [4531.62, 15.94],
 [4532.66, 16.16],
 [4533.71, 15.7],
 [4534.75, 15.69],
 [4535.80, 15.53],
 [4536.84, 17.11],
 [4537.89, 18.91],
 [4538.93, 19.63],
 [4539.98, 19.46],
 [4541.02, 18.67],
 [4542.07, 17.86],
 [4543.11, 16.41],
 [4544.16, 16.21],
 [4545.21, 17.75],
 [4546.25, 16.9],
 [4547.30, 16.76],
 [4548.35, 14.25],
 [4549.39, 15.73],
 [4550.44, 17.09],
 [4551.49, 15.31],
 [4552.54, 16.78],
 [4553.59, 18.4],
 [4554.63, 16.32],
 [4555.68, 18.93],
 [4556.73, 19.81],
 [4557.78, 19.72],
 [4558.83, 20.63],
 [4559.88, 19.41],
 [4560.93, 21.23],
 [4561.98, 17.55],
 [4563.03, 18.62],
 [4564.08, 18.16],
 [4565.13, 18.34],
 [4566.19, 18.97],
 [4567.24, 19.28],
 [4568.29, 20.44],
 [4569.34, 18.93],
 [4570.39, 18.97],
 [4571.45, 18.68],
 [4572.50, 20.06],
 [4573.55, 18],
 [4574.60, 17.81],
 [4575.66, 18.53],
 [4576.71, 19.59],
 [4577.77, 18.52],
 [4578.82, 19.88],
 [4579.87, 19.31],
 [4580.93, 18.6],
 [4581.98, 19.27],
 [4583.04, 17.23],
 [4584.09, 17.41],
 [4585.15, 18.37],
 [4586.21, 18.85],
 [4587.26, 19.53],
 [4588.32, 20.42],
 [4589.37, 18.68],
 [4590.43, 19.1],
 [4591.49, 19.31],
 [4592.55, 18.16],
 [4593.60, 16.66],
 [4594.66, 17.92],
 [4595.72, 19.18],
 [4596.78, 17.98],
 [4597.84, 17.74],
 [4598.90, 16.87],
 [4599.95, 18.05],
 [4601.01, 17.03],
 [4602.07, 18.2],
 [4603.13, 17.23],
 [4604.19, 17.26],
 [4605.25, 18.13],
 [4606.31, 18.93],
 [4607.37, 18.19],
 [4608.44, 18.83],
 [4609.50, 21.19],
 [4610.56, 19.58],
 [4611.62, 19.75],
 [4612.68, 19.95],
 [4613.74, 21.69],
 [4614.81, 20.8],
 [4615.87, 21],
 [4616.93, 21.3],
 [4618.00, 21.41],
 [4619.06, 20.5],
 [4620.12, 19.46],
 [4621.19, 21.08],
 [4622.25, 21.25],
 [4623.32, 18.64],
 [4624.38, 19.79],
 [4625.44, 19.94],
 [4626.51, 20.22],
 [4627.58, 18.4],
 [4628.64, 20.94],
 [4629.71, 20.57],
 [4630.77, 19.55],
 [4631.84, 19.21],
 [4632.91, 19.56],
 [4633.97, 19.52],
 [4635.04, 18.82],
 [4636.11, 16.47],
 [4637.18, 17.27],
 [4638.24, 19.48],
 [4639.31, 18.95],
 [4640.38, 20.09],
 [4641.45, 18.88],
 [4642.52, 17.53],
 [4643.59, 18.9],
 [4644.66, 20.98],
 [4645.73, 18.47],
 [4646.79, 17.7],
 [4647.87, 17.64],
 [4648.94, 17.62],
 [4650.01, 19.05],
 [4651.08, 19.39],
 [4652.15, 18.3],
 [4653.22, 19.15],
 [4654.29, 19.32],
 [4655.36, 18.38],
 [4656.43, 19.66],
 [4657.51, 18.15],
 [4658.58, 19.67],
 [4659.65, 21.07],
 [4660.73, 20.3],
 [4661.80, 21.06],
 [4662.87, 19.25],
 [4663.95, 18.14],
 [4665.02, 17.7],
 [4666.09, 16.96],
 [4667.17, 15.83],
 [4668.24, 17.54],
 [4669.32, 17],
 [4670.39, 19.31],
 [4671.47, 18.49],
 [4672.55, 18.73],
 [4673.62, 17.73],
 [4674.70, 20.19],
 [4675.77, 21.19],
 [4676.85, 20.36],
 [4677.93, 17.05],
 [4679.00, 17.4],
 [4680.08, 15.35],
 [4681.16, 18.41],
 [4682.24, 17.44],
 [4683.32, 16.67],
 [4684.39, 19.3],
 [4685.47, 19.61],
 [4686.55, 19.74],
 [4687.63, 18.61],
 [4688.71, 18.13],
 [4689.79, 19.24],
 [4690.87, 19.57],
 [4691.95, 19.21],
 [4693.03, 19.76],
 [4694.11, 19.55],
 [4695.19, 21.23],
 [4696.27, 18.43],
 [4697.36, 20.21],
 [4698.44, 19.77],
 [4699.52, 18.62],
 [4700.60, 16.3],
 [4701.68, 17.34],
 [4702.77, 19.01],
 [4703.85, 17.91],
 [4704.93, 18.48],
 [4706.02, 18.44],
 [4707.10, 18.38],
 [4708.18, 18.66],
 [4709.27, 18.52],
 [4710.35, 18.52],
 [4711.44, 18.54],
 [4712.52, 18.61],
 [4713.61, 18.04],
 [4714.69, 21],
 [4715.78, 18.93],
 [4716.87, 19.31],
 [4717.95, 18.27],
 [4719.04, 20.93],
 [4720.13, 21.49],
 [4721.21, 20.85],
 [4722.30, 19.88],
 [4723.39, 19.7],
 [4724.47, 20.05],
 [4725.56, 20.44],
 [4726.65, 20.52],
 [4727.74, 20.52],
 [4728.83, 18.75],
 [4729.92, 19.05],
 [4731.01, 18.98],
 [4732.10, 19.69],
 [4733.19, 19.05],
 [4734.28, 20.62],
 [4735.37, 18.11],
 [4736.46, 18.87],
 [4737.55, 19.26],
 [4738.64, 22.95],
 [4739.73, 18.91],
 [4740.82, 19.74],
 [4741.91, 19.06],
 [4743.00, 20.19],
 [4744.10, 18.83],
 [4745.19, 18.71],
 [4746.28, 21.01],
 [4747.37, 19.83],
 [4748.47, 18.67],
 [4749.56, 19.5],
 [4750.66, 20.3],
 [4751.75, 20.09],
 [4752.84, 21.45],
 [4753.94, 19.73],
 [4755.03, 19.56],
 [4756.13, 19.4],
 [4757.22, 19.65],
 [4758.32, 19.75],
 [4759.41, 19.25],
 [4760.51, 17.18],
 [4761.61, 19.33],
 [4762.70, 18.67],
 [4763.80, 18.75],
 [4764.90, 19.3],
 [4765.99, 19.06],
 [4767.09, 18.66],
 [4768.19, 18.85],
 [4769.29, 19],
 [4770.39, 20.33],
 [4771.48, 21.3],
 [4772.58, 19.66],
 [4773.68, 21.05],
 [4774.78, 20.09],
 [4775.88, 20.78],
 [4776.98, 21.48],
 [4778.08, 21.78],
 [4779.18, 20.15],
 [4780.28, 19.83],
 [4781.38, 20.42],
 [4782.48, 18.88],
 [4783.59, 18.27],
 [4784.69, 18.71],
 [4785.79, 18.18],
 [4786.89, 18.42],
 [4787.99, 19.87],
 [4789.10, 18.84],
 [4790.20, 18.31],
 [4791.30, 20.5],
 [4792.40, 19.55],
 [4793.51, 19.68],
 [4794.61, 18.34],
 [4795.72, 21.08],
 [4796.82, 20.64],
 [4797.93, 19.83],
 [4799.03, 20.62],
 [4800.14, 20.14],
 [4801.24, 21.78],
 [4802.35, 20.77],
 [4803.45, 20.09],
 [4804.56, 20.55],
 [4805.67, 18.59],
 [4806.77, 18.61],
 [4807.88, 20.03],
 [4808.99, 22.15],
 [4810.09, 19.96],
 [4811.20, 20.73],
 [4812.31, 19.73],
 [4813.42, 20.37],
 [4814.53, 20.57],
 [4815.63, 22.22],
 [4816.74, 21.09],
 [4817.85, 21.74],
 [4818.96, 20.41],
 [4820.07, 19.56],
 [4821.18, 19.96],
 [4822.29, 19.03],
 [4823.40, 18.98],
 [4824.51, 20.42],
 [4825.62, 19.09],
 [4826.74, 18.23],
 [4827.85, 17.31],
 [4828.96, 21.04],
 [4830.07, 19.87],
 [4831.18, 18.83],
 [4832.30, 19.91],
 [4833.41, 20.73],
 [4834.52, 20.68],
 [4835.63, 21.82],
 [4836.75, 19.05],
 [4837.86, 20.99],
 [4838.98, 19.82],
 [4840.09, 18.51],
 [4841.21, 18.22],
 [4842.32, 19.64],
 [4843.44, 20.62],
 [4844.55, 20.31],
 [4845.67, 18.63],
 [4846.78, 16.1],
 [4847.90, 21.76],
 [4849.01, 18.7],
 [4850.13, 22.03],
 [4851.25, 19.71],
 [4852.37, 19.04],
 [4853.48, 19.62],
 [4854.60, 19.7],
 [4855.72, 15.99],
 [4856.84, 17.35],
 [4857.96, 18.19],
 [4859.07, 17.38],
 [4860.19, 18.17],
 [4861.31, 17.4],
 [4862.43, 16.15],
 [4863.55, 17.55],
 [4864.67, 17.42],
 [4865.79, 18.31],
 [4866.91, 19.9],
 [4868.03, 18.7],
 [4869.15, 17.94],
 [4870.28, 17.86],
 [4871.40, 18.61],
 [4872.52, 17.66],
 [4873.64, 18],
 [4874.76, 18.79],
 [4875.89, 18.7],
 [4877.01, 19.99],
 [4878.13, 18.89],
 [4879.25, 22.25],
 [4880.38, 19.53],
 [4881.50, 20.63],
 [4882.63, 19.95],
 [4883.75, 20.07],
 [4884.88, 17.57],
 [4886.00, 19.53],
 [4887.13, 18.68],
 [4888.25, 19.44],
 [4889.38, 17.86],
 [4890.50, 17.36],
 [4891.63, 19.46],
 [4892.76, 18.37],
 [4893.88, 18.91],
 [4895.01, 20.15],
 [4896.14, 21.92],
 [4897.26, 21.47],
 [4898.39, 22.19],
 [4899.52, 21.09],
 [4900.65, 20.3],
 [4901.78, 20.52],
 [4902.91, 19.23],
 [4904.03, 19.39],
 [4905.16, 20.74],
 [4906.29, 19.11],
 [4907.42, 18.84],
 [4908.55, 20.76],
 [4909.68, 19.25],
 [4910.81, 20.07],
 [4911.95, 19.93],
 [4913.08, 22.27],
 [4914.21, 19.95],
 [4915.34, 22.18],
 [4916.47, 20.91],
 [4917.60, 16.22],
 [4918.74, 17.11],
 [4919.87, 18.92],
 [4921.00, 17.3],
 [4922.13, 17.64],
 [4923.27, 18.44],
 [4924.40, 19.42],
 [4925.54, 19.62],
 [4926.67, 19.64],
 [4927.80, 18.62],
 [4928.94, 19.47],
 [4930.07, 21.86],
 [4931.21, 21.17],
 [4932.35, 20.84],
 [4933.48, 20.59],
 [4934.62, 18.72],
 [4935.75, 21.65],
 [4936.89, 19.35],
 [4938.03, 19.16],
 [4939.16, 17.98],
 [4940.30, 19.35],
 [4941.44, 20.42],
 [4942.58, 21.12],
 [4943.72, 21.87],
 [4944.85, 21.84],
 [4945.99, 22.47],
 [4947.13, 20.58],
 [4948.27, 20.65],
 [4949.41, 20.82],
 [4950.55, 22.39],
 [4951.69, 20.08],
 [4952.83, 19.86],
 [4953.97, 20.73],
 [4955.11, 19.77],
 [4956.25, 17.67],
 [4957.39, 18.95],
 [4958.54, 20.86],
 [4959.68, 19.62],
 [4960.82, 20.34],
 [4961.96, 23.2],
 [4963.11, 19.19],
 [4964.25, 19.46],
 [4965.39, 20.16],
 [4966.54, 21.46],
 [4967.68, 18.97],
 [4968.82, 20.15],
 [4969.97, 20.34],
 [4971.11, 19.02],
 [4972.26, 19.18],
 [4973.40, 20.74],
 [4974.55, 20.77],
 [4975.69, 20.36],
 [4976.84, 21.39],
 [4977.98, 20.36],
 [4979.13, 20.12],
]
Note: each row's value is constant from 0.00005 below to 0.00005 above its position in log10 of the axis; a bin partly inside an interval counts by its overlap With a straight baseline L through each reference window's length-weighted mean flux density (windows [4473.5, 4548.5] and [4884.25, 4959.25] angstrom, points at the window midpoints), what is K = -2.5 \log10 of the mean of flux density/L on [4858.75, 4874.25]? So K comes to 0.10 mag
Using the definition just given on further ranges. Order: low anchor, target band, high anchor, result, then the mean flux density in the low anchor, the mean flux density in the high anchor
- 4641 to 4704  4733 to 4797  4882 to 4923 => -0.03 mag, 18.7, 19.6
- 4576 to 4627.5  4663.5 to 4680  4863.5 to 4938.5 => 0.06 mag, 19.1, 19.5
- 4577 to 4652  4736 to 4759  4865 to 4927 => -0.03 mag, 19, 19.4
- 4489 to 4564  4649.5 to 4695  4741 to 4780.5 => 0.02 mag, 18.1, 19.7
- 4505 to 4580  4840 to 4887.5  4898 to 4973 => 0.05 mag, 18.2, 20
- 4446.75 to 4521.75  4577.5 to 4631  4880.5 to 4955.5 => -0.04 mag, 17.9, 19.9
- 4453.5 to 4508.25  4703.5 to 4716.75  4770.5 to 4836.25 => 0.04 mag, 17.6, 20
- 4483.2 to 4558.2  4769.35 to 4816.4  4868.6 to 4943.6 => -0.05 mag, 18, 19.6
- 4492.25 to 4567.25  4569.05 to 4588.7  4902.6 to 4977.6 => -0.03 mag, 18.1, 20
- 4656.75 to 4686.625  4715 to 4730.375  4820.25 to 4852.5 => -0.06 mag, 18.5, 19.6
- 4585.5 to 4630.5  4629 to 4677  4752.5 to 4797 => 0.03 mag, 19.3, 19.6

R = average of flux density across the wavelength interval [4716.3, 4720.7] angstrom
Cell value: 20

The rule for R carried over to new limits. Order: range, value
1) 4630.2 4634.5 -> 19.5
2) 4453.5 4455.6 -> 15.5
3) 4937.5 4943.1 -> 19.6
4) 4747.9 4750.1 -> 19.1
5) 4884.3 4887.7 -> 18.6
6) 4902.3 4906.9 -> 19.6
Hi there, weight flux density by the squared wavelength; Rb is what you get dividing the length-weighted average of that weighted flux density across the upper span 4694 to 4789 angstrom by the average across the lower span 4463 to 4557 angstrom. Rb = 1.2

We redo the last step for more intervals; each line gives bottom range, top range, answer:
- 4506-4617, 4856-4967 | 1.24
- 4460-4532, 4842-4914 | 1.26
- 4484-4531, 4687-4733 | 1.13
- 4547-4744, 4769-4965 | 1.14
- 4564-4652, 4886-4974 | 1.20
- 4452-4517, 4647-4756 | 1.18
